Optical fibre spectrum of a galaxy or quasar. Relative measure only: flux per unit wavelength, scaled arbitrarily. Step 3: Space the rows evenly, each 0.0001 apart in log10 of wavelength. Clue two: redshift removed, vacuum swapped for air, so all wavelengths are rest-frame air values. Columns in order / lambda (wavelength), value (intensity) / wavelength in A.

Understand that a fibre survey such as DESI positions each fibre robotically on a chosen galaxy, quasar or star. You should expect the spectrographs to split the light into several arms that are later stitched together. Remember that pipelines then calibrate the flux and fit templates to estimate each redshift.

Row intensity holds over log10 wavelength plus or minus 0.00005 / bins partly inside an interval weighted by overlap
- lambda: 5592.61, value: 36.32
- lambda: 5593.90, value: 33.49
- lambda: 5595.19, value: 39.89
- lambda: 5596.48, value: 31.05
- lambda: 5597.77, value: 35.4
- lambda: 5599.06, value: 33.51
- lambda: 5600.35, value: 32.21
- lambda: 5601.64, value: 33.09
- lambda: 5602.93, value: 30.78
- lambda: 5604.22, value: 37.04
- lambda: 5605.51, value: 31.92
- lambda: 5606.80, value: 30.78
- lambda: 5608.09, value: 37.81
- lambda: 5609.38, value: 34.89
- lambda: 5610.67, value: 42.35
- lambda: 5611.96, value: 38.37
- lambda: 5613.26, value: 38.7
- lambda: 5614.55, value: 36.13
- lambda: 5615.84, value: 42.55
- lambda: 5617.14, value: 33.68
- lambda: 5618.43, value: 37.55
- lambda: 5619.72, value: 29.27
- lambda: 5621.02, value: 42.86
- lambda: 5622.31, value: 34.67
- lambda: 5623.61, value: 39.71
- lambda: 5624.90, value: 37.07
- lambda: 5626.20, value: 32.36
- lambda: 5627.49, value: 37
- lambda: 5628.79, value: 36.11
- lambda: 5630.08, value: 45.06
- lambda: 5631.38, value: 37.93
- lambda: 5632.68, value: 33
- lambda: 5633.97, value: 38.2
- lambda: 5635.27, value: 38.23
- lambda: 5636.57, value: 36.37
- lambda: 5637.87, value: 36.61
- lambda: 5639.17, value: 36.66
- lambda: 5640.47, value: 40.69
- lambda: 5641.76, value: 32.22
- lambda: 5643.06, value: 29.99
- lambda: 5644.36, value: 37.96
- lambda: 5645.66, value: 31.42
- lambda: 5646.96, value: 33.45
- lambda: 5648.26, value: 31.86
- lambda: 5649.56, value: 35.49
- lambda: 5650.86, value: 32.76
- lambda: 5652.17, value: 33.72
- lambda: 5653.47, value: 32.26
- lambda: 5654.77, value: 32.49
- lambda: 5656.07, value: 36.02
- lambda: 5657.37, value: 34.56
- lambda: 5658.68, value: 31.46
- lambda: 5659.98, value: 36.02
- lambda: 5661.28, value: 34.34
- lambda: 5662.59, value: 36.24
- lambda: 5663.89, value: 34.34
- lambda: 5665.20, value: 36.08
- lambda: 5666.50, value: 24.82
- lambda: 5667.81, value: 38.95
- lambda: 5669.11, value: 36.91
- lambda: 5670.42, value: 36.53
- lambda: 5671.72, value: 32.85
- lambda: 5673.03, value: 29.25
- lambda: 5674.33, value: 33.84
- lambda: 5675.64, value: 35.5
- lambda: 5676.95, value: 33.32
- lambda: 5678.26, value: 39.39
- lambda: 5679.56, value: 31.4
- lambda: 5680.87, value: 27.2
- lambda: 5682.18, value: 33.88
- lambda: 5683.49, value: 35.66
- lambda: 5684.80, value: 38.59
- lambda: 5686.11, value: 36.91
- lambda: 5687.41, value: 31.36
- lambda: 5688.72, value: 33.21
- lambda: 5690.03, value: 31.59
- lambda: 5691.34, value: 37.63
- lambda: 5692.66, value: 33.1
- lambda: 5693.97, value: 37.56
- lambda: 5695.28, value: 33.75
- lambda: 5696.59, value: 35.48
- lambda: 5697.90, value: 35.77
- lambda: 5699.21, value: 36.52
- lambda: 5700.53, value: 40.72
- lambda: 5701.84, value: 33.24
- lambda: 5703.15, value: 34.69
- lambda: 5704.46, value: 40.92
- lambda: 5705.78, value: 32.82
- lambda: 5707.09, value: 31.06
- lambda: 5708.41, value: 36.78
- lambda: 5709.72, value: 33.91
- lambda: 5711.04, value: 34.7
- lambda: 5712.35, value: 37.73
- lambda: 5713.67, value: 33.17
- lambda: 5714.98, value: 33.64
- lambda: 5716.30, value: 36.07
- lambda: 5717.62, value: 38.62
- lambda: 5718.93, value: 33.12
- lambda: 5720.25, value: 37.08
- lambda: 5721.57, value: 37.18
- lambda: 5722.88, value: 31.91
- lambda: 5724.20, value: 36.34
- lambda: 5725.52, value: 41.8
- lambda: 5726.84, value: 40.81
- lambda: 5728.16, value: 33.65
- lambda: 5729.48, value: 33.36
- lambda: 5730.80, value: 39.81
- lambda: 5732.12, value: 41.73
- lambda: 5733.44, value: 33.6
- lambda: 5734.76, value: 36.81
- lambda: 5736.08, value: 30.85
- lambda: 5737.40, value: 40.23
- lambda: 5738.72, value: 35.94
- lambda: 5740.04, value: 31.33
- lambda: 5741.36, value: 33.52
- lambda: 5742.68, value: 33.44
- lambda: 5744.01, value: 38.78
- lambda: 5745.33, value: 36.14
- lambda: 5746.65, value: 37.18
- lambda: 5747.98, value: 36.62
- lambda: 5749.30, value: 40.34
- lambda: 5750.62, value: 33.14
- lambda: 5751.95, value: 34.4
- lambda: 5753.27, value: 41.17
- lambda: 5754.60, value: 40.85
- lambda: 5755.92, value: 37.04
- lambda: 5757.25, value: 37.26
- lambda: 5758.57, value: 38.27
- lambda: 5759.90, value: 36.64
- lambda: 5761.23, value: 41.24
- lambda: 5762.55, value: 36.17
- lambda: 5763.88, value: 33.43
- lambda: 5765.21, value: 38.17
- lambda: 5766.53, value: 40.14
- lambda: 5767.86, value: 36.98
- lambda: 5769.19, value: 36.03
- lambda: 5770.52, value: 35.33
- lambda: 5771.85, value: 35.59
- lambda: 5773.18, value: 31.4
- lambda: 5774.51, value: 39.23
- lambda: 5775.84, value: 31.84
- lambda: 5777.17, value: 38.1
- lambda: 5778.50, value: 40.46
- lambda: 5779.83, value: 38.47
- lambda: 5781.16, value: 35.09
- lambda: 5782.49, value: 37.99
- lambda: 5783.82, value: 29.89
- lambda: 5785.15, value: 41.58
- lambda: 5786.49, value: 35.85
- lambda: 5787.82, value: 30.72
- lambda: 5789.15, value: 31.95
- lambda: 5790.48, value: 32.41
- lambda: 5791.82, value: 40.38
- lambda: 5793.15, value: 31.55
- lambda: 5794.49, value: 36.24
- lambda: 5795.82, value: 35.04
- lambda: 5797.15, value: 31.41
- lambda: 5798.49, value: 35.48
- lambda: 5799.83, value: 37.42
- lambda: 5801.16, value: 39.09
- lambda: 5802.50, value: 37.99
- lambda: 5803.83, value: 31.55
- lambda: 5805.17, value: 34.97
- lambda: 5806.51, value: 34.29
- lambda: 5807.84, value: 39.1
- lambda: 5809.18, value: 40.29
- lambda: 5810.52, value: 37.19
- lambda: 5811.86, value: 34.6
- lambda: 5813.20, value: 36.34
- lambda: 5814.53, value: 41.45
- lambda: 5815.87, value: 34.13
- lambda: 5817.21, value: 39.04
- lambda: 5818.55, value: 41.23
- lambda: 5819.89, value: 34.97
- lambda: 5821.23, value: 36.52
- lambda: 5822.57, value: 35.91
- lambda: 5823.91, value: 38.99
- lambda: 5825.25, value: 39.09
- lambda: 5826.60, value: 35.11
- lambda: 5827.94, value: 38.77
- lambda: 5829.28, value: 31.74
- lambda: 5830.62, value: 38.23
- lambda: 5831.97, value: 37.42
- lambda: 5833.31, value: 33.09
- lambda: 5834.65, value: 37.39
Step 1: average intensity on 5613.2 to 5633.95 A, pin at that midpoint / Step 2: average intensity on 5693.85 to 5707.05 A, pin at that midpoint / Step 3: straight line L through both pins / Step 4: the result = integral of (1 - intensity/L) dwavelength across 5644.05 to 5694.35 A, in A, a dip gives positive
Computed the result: 3.2 A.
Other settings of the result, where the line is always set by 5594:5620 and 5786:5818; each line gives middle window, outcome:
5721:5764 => -1.3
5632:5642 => -0.3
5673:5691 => 0.9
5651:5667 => 0.9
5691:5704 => -0.1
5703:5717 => 0.2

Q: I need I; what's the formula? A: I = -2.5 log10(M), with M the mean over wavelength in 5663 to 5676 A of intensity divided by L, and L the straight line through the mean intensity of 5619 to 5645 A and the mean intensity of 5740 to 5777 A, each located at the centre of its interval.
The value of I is 0.082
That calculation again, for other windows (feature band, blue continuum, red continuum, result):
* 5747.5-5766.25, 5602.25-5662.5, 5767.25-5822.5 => -0.05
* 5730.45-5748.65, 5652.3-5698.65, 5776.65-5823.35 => -0.02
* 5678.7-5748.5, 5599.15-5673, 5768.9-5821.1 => 0.01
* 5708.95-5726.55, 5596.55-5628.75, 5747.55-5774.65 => 0.02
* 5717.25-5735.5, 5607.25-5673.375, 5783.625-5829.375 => -0.03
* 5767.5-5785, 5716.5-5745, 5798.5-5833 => 0.02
